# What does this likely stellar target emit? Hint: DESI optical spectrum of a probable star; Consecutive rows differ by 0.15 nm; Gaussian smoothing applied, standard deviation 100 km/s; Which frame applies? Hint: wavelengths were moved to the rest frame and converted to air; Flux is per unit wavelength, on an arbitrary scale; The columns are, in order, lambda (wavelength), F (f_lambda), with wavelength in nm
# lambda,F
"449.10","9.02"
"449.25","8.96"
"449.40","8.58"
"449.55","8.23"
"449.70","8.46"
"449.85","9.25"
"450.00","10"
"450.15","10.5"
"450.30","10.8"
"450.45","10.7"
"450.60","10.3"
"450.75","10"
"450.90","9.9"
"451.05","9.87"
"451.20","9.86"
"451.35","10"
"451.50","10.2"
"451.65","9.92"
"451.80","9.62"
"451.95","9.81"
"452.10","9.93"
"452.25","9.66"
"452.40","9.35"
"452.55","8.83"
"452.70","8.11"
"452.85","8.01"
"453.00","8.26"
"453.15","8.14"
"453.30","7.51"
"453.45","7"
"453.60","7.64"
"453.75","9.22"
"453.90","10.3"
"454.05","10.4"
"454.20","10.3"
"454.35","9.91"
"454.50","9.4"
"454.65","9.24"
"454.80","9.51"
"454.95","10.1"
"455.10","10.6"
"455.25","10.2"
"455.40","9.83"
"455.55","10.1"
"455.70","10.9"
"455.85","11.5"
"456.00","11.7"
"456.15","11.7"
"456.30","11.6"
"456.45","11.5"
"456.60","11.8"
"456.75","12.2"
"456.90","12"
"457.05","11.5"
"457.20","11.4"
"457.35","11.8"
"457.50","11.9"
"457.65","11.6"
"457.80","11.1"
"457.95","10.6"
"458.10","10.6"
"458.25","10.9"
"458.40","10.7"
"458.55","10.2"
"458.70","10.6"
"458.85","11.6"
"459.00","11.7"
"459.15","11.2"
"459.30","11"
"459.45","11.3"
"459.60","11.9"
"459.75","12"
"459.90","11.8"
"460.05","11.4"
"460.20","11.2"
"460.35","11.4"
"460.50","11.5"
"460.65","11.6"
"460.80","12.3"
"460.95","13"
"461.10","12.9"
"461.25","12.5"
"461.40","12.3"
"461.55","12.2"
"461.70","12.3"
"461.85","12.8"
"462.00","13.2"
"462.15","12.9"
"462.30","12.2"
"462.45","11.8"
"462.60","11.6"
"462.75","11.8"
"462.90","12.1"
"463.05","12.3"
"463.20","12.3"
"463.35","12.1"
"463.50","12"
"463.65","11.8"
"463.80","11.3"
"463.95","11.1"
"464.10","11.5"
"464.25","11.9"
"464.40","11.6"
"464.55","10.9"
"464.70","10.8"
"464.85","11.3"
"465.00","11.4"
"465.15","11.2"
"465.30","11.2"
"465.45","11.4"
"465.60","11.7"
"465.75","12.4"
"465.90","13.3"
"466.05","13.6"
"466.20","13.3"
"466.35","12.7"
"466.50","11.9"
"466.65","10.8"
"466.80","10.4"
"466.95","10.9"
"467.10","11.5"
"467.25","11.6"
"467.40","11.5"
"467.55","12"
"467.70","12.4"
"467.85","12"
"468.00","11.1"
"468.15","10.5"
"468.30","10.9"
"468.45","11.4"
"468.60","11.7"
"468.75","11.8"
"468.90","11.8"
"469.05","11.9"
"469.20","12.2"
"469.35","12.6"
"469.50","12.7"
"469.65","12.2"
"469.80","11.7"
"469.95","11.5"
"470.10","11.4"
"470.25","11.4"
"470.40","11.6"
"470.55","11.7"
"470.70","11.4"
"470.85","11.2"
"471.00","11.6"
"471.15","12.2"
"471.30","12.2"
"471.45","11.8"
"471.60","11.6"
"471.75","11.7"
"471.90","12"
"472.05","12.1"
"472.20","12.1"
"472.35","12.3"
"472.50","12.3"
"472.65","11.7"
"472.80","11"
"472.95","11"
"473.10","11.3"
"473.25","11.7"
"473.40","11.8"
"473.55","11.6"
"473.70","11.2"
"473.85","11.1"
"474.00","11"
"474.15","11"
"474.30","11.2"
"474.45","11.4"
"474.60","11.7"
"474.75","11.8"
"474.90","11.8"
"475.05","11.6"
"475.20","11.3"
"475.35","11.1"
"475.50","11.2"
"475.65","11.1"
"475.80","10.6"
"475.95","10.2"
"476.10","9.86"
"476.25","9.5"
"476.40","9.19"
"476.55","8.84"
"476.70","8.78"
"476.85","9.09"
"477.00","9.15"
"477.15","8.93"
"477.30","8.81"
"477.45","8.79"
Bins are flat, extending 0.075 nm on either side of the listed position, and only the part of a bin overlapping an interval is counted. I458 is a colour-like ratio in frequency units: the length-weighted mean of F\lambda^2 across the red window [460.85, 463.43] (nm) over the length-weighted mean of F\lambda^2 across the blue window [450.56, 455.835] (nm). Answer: 1.35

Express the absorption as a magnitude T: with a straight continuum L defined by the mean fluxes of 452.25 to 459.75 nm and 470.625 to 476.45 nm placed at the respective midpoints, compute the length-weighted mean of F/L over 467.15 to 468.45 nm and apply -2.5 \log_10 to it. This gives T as -0.04 mag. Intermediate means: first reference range 10.4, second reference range 11.4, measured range 11.5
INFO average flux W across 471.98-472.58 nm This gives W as 12.2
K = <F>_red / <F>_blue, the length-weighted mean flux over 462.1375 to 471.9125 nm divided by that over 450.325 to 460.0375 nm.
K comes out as 1.14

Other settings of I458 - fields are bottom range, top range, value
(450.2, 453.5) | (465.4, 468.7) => 1.34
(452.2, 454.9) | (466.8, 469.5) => 1.39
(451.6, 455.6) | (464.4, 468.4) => 1.33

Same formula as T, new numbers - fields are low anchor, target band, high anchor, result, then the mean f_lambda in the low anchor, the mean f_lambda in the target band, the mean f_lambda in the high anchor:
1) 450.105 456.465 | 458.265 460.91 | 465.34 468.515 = -0.07 mag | 9.79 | 11.4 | 11.8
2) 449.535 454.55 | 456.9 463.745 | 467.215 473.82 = -0.13 mag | 9.41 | 11.8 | 11.7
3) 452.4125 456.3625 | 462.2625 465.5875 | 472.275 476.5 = -0.13 mag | 9.61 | 11.6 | 11.1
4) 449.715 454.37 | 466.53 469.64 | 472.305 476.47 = -0.09 mag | 9.44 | 11.6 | 11.2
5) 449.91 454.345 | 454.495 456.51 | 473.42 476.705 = -0.10 mag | 9.46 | 10.6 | 10.8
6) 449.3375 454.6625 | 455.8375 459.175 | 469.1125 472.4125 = -0.13 mag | 9.37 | 11.4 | 11.9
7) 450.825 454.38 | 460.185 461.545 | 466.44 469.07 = -0.16 mag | 9.23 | 12.1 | 11.4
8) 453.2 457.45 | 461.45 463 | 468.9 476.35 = -0.14 mag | 10.4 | 12.3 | 11.5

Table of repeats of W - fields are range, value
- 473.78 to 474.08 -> 11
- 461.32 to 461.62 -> 12.3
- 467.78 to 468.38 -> 11.1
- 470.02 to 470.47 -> 11.5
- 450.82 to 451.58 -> 9.97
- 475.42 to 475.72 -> 11.2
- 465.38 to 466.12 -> 12.5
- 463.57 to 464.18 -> 11.4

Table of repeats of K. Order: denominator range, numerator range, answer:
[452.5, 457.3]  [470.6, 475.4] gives 1.16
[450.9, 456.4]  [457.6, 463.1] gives 1.21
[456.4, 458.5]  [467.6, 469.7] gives 1.04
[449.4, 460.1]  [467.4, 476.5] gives 1.12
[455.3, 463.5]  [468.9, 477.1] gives 0.97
